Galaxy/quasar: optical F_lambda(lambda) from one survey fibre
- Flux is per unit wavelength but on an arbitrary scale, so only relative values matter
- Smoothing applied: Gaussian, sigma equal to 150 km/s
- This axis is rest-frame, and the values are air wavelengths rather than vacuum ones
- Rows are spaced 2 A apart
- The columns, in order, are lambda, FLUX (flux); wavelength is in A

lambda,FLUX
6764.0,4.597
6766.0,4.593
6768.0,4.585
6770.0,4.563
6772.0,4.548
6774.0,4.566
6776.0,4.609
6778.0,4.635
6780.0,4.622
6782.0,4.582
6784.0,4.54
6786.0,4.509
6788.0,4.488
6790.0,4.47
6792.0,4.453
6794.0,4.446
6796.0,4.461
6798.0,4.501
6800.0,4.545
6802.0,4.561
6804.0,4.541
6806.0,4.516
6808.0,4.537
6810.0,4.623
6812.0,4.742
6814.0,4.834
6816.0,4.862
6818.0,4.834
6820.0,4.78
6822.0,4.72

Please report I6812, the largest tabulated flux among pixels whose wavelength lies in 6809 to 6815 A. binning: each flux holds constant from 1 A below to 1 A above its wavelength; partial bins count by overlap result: 4.834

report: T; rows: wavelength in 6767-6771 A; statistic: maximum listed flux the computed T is 4.585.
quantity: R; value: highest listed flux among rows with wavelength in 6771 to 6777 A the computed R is 4.609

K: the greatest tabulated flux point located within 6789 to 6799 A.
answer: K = 4.501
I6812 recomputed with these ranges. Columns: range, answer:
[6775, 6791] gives 4.635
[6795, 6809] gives 4.561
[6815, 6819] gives 4.862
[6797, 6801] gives 4.545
